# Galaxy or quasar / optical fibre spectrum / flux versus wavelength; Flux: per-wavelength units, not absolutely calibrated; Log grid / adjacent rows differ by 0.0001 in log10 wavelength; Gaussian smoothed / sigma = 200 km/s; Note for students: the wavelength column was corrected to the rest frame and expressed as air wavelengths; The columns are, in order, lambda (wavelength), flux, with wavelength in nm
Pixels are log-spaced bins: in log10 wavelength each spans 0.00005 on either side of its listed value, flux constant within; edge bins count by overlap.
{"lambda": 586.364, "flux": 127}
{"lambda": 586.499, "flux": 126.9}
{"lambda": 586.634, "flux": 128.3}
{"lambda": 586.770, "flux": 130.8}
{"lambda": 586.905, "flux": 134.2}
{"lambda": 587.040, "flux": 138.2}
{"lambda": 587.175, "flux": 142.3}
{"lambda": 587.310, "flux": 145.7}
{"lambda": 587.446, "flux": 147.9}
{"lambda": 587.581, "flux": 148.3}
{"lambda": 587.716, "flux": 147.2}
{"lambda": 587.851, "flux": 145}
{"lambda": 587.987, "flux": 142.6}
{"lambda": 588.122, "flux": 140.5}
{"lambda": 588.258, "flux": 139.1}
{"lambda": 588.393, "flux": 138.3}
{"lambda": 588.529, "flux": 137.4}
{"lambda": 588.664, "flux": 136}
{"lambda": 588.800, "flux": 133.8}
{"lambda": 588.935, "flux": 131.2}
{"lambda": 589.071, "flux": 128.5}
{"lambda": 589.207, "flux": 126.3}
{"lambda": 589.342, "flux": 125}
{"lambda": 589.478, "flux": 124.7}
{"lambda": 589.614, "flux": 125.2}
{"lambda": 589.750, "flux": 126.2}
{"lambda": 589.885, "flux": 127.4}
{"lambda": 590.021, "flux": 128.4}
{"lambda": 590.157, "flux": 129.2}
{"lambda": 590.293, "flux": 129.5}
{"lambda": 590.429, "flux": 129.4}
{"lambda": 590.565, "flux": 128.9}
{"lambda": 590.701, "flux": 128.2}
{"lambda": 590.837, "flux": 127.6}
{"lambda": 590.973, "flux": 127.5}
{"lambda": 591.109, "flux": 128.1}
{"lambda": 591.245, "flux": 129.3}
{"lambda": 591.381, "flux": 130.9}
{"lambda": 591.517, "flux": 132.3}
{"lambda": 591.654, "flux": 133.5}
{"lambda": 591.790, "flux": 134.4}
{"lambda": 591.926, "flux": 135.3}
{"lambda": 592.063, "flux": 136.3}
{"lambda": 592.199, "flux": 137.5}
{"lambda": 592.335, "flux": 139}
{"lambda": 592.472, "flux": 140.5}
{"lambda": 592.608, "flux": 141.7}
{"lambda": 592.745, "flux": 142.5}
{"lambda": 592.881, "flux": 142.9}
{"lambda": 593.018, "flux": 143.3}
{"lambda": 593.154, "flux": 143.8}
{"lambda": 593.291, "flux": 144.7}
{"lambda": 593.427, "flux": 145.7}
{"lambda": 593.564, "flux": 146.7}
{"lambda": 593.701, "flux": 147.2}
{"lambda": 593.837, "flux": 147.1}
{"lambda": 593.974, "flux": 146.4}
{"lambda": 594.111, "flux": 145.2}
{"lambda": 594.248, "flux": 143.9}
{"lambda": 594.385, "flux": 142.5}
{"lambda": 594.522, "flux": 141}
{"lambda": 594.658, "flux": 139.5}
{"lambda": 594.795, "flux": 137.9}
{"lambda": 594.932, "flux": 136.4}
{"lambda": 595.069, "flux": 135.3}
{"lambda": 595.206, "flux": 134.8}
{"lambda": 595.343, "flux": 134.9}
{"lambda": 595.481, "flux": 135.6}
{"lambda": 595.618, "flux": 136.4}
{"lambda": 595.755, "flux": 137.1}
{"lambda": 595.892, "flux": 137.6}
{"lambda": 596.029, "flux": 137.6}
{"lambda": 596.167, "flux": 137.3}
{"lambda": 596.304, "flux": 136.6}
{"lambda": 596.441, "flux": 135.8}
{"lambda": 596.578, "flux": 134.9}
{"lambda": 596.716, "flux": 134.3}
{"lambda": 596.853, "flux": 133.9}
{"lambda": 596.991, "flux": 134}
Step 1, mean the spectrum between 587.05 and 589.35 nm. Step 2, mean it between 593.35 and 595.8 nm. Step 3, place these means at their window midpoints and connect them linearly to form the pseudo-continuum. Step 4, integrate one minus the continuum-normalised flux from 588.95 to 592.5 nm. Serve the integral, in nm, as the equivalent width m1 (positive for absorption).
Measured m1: 0.24 nm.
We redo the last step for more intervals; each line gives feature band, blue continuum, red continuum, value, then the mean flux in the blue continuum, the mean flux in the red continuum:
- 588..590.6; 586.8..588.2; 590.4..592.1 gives 0.11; 143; 131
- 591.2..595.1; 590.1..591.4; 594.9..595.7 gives -0.23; 129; 135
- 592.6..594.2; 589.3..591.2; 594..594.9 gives -0.08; 128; 142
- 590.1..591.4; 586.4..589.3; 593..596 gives 0.09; 137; 141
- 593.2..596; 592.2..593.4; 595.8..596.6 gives -0.03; 142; 137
